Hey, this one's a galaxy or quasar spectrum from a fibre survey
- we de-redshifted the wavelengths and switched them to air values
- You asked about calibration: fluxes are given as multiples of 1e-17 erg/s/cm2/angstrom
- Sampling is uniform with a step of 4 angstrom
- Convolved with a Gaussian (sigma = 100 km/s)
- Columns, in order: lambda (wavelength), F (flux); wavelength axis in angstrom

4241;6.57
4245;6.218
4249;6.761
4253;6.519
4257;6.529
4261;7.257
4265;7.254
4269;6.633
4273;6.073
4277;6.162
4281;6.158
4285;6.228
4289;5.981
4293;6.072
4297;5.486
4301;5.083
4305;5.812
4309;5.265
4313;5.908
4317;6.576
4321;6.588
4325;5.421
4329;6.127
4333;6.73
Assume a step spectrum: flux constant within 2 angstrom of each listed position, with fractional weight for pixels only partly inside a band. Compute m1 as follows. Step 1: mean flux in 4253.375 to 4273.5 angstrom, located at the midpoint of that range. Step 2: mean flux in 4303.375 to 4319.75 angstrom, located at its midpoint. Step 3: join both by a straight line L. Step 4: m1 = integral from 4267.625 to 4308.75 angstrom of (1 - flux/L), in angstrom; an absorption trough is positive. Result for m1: 2.7 angstrom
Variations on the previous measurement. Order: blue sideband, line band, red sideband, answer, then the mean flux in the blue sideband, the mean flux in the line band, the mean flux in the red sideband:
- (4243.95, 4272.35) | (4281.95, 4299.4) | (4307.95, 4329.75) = 1.1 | 6.72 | 5.94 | 6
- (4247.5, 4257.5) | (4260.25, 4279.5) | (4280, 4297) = -0.9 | 6.61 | 6.62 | 6.03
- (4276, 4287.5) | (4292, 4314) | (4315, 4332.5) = 2.2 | 6.18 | 5.57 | 6.23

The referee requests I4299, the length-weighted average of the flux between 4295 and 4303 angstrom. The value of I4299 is 5.28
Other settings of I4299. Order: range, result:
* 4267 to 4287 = 6.25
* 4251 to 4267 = 6.89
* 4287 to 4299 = 5.85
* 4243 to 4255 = 6.5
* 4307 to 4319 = 5.92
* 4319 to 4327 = 6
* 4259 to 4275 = 6.8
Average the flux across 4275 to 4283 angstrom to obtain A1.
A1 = 6.16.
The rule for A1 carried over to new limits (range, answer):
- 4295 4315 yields 5.51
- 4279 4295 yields 6.11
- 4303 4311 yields 5.54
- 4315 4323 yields 6.58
